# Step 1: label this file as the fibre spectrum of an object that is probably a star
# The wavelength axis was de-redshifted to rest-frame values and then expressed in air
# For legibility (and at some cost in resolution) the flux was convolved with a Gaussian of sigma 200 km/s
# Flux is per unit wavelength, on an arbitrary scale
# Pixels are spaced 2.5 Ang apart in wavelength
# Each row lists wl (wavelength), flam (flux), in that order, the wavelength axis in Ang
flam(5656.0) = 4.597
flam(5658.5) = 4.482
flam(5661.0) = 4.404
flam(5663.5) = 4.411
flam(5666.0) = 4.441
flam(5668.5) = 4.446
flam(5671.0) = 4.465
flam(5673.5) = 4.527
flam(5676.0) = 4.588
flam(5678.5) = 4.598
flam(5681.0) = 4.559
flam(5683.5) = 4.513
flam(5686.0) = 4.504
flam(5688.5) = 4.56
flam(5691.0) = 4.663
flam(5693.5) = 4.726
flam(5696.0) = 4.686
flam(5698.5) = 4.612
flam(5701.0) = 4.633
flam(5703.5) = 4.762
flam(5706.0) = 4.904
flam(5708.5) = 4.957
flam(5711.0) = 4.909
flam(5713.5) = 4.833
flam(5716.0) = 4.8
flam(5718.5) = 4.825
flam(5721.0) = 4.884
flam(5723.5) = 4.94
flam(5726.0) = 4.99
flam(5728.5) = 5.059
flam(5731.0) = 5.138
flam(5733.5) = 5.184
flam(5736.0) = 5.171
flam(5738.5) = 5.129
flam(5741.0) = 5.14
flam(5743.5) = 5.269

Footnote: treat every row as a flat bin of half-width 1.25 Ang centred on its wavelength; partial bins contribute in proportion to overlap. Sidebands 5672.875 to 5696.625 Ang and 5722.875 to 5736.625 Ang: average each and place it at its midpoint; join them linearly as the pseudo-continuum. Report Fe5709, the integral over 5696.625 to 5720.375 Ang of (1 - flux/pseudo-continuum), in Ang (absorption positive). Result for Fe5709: 0.23 Ang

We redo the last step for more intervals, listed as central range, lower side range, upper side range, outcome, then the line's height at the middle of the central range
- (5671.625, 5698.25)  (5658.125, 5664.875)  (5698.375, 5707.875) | 0.1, 4.61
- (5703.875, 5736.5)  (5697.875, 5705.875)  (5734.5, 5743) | -0.2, 4.93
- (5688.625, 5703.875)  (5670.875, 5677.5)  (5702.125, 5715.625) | 0.3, 4.75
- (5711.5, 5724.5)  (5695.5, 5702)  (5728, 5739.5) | 0.2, 4.92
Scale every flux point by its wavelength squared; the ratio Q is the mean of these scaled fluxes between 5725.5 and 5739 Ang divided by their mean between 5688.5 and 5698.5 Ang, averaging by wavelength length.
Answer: 1.1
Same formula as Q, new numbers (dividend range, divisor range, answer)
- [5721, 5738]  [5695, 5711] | 1.07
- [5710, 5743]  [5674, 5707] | 1.09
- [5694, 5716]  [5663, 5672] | 1.09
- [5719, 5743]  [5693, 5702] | 1.10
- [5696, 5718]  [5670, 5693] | 1.06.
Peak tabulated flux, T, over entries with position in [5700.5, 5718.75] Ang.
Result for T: 4.957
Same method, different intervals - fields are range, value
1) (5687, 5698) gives 4.726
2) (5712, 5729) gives 5.059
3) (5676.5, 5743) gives 5.184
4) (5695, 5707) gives 4.904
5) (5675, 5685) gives 4.598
